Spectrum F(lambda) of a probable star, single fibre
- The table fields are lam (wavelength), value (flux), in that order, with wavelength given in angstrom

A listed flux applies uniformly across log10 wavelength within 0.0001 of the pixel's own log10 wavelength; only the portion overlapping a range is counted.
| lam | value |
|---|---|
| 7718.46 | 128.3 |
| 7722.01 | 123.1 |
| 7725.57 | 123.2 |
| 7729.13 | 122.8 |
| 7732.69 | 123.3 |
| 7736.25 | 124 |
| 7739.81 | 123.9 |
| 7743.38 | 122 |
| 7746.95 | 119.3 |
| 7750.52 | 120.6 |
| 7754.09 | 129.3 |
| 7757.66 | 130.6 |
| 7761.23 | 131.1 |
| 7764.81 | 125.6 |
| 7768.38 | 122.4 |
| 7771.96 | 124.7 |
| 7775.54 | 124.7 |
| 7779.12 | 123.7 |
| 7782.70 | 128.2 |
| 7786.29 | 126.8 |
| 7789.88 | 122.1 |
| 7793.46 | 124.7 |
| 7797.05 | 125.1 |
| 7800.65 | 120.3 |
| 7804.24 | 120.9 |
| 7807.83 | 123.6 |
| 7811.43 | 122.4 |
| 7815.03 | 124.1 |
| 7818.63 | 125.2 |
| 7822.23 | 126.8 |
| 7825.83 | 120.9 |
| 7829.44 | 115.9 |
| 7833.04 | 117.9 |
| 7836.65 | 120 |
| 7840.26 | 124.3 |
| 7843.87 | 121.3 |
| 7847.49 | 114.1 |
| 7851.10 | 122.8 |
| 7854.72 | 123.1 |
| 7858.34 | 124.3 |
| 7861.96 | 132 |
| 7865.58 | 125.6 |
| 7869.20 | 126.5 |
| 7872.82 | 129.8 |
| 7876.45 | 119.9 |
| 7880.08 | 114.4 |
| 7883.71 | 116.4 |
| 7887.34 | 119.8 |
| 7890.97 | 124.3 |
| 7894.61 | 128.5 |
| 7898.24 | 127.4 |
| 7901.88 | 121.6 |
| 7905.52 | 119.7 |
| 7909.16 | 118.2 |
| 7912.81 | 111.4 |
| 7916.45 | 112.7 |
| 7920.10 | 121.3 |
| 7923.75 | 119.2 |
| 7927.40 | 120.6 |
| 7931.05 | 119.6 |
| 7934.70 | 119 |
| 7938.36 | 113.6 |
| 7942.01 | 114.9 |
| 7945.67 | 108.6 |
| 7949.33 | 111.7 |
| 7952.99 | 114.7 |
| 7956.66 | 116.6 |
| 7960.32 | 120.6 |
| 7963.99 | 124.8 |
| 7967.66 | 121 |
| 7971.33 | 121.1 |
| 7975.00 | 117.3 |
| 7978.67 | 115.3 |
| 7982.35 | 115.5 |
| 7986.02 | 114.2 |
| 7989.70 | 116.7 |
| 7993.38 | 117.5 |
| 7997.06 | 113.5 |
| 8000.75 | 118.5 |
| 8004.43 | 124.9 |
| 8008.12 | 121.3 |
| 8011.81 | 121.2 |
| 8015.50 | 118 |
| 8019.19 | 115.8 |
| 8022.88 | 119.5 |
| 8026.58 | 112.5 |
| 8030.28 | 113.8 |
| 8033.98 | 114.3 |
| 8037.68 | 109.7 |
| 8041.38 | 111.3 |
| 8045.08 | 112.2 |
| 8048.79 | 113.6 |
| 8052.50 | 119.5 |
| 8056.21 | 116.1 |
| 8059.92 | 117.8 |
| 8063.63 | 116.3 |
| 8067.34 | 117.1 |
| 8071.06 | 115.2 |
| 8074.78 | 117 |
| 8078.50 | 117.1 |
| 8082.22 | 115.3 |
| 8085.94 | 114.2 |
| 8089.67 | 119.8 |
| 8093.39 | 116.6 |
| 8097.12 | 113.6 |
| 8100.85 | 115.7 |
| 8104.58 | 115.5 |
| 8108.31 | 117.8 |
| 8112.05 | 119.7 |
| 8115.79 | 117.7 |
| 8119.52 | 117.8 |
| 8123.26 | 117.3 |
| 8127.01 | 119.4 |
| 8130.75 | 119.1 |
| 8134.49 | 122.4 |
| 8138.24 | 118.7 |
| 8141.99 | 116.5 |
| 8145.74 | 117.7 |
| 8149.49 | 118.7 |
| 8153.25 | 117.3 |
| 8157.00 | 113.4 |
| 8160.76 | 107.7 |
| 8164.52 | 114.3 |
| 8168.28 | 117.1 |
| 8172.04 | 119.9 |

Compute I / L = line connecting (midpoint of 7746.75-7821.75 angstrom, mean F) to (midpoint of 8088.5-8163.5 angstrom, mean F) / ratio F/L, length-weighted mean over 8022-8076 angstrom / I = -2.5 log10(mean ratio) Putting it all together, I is 0.04 mag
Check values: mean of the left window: 125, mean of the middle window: 115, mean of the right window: 117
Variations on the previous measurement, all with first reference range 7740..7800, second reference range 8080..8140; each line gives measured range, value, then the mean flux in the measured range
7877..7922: 0.022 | 120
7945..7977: 0.028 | 118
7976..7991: 0.044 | 116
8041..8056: 0.040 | 115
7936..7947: 0.077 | 113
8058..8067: 0.013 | 117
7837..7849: 0.030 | 120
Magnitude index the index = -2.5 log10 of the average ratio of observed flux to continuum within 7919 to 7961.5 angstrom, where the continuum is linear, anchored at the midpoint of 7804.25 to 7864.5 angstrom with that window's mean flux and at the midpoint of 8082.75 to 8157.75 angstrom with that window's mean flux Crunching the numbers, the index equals 0.04 mag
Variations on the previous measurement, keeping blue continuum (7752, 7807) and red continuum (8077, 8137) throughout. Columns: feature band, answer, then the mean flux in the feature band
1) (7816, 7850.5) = 0.03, 121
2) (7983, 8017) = 0.02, 118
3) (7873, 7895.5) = 0.02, 121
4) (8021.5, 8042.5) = 0.05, 113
